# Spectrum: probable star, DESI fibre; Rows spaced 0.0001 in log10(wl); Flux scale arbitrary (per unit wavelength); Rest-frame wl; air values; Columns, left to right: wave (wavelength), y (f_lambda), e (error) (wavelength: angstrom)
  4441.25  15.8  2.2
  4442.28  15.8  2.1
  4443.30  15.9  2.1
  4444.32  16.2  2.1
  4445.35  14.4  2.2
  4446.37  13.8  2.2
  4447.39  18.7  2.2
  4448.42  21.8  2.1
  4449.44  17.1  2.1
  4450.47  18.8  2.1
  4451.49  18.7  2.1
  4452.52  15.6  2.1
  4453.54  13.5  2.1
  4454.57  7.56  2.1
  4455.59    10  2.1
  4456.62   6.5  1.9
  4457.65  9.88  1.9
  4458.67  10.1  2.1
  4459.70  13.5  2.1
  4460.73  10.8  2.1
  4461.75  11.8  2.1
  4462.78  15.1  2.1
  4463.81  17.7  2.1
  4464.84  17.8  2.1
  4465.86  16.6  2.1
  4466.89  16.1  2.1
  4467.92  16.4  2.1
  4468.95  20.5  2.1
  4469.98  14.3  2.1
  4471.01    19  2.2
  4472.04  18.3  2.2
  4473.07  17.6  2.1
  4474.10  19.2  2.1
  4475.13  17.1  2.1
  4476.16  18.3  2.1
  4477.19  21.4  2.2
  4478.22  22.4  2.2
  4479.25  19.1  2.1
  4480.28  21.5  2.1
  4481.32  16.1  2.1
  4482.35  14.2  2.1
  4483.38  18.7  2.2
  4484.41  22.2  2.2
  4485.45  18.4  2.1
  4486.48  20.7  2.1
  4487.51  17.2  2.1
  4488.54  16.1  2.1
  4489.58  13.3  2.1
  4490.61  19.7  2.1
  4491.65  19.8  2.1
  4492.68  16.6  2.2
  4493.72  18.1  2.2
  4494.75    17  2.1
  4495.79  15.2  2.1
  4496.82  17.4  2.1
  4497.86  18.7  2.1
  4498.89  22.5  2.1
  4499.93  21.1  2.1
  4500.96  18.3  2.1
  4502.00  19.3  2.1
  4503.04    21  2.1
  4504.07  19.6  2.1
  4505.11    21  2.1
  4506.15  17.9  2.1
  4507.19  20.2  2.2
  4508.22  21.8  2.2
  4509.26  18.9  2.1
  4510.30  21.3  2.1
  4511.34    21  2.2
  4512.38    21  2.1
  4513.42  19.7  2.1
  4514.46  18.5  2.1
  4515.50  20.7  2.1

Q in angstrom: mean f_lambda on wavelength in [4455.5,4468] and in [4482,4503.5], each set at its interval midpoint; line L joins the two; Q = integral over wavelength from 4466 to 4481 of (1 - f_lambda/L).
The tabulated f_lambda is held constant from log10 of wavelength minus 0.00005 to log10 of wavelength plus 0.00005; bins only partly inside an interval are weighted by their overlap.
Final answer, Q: -3.3 angstrom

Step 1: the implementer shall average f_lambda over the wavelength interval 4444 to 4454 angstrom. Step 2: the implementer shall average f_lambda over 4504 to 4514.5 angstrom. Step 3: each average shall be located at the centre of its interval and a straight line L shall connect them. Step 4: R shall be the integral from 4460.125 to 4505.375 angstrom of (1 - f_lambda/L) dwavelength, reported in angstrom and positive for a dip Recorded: 1.8 angstrom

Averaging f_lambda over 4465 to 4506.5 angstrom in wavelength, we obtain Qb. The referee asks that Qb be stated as 18.4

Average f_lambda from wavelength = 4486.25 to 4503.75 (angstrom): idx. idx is 18.3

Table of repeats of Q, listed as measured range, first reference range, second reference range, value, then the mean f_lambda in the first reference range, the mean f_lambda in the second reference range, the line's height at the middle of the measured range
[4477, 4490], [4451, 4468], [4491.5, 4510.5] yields -1.5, 13.3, 19.2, 16.7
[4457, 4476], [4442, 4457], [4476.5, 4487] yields 2.0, 15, 19.5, 17.4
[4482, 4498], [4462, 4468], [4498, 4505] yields 1.1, 16.4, 20.3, 19.1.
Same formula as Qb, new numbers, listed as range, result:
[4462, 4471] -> 16.8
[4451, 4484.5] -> 15.9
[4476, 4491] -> 18.6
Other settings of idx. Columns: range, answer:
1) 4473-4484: 18.8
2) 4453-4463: 10.8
